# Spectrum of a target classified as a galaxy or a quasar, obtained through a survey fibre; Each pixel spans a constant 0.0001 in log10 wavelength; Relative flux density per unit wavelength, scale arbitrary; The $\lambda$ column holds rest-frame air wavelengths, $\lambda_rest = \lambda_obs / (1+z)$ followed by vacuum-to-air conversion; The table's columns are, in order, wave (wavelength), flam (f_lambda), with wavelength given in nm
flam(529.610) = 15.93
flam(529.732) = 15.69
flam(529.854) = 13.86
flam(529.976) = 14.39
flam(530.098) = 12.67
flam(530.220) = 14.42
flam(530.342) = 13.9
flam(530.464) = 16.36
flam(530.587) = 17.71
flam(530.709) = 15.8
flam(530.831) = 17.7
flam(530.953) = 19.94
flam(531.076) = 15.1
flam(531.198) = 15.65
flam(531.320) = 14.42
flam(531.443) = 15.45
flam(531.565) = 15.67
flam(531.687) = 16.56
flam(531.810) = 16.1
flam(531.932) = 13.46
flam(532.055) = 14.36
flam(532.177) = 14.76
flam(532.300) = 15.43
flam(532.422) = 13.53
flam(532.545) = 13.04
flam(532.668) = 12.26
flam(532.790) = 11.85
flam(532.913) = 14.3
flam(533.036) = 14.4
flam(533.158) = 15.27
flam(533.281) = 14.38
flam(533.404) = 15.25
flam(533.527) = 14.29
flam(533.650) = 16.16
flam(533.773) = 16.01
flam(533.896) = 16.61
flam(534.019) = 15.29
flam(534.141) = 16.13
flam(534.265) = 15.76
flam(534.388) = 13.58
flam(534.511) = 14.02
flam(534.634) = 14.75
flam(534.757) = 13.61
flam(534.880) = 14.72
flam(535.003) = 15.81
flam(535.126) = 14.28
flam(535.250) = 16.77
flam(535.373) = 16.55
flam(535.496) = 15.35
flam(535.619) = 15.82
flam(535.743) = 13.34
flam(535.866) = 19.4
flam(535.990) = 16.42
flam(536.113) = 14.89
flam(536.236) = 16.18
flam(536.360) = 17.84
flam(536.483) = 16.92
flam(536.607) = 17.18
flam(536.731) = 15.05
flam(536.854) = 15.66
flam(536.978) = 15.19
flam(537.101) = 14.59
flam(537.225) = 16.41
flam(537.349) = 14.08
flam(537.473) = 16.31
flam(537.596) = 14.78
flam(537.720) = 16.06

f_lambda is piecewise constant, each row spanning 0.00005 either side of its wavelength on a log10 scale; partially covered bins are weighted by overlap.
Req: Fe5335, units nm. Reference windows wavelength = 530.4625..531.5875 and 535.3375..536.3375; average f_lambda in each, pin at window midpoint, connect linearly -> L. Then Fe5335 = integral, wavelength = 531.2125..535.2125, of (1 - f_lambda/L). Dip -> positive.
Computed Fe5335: 0.37 nm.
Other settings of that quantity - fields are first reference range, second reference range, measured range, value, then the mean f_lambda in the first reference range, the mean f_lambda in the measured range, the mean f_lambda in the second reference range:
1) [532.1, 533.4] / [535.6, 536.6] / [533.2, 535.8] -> 0.01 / 14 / 15.2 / 16.4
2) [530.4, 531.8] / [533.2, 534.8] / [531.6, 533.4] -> 0.16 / 16.4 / 14.3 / 15.1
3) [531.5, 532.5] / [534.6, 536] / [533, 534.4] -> -0.01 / 15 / 15.3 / 15.6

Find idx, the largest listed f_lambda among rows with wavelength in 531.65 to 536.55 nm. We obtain 19.4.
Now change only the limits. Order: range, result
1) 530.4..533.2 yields 19.94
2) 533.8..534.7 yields 16.61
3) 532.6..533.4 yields 15.27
